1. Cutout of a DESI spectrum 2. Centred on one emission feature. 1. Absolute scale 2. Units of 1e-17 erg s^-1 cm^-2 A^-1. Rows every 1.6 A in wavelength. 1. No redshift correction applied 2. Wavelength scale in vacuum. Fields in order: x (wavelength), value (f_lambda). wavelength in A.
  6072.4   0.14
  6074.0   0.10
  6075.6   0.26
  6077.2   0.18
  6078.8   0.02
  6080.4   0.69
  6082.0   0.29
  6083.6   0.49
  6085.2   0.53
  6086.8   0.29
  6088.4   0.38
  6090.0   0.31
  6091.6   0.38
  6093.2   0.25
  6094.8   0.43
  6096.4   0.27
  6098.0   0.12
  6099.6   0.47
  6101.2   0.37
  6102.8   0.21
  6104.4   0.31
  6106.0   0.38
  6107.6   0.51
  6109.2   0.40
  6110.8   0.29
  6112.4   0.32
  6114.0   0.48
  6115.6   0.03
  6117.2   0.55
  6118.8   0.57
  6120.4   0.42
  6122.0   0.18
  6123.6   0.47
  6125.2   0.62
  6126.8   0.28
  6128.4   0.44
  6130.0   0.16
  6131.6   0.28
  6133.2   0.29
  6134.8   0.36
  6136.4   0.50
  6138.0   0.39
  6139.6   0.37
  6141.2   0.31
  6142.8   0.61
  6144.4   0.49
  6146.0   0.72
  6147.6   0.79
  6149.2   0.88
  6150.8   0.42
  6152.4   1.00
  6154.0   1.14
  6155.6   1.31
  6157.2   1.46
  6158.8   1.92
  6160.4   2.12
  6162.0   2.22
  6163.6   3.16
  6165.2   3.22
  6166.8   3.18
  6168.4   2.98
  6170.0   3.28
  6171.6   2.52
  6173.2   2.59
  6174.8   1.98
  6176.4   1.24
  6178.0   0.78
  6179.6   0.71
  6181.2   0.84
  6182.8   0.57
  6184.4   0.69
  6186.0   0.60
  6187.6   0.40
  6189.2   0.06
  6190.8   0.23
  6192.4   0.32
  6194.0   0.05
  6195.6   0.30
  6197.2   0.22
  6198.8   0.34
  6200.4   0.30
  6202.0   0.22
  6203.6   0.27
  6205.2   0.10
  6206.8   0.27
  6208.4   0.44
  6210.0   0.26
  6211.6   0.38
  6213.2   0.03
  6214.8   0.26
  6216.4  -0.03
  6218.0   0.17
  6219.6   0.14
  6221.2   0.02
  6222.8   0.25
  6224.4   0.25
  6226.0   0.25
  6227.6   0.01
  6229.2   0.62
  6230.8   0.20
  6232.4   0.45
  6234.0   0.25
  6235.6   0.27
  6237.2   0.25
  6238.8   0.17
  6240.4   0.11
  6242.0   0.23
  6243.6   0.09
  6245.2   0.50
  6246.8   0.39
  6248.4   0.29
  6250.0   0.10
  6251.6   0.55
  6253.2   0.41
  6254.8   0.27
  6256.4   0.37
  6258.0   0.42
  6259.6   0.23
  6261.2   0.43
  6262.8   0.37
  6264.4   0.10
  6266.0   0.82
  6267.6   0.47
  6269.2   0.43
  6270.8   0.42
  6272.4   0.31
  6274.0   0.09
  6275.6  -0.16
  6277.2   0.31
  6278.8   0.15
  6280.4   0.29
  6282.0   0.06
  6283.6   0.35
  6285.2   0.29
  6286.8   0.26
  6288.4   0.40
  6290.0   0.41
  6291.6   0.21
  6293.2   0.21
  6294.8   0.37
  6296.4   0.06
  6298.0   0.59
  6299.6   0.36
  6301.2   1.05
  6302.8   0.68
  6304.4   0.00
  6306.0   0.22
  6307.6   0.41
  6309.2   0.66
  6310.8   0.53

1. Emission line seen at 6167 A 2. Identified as [O II]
